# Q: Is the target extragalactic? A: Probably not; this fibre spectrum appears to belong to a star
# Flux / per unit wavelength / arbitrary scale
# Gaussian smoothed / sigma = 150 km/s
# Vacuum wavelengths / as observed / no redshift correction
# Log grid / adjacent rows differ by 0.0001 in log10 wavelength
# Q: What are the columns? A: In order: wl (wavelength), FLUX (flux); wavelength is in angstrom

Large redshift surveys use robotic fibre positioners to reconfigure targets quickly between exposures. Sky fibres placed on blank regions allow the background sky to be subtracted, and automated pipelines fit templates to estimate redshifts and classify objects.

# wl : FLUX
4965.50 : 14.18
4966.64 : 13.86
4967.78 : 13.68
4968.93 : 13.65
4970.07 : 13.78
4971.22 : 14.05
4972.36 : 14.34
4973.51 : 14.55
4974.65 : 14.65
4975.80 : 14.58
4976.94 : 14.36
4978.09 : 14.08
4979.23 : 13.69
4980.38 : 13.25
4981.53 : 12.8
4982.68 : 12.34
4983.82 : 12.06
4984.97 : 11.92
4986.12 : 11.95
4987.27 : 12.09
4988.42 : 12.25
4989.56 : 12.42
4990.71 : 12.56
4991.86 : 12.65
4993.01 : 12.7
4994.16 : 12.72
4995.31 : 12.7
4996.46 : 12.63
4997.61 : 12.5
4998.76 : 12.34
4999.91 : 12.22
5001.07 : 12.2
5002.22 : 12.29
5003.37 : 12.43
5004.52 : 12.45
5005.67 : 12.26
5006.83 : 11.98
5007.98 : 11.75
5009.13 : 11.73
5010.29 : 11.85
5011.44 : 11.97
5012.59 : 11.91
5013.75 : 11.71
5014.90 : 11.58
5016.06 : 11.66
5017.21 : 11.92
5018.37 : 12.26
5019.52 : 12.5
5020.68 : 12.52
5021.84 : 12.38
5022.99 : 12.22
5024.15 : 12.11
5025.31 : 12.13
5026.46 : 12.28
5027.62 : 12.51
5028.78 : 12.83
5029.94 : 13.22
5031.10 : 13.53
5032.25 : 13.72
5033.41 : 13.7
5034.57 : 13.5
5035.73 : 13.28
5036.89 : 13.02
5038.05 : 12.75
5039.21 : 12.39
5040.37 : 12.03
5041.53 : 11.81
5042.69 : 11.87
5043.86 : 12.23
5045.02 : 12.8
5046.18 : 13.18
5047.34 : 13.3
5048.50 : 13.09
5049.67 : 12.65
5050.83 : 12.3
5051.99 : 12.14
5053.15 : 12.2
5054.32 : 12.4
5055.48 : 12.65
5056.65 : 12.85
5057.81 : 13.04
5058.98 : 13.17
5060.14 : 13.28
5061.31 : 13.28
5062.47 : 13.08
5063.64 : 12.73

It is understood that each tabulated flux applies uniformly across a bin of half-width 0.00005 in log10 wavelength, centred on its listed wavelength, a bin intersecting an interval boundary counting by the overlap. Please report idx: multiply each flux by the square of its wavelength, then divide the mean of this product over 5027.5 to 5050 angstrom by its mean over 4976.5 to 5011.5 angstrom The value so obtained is 1.0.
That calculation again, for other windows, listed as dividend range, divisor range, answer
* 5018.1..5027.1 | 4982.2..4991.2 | 1.02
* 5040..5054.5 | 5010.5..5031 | 1.03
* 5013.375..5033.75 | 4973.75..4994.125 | 0.98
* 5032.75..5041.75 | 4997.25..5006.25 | 1.06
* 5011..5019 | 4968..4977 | 0.85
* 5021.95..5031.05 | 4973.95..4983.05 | 0.93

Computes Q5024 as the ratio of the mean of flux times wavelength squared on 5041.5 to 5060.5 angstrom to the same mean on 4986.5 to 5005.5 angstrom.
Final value 1.04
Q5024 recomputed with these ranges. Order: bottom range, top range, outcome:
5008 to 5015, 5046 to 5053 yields 1.09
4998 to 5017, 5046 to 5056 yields 1.07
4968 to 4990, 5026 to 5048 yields 0.99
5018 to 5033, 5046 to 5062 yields 1.02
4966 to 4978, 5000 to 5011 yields 0.87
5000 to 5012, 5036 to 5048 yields 1.05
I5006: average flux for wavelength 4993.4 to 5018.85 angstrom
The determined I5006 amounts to 12.1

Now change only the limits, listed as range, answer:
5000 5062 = 12.5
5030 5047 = 12.9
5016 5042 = 12.6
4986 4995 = 12.5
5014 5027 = 12.1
